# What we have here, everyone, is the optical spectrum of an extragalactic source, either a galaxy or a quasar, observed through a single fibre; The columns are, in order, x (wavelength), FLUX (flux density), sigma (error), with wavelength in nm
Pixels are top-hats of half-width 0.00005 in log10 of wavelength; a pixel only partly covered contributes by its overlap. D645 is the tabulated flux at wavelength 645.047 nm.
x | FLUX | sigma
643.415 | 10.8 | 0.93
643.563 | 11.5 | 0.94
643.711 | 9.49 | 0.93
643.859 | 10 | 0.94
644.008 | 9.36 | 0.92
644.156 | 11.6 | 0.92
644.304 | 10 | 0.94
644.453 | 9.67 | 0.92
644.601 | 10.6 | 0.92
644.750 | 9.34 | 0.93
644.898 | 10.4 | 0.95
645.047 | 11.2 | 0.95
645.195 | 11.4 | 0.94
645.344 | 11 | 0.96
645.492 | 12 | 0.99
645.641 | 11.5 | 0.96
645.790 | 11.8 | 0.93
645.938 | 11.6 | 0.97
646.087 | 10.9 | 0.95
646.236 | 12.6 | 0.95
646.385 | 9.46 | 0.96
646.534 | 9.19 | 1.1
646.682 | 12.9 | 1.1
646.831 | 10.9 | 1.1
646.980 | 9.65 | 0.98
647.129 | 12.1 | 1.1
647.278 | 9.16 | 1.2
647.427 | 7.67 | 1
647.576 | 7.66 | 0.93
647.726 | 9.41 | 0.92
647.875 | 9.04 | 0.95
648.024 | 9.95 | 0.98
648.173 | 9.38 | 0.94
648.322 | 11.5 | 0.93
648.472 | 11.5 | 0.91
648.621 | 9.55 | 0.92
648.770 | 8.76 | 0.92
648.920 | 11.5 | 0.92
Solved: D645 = 11.2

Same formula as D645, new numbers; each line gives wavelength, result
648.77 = 8.76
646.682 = 12.9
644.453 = 9.67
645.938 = 11.6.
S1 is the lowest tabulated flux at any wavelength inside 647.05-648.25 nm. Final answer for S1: 7.66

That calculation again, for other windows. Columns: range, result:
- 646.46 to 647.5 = 7.67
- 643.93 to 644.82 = 9.34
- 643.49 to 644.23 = 9.36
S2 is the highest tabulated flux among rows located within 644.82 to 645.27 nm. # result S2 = 11.4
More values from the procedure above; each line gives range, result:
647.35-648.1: 9.95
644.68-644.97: 10.4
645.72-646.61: 12.6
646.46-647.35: 12.9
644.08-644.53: 11.6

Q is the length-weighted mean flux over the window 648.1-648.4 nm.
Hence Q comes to 10.4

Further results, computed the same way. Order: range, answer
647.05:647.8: 9.19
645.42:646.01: 11.7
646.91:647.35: 10.3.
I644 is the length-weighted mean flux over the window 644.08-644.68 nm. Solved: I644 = 10.5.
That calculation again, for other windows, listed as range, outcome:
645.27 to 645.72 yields 11.5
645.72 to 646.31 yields 11.7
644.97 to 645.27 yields 11.3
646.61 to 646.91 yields 11.9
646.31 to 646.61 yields 9.38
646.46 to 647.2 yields 11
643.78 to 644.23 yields 10.3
